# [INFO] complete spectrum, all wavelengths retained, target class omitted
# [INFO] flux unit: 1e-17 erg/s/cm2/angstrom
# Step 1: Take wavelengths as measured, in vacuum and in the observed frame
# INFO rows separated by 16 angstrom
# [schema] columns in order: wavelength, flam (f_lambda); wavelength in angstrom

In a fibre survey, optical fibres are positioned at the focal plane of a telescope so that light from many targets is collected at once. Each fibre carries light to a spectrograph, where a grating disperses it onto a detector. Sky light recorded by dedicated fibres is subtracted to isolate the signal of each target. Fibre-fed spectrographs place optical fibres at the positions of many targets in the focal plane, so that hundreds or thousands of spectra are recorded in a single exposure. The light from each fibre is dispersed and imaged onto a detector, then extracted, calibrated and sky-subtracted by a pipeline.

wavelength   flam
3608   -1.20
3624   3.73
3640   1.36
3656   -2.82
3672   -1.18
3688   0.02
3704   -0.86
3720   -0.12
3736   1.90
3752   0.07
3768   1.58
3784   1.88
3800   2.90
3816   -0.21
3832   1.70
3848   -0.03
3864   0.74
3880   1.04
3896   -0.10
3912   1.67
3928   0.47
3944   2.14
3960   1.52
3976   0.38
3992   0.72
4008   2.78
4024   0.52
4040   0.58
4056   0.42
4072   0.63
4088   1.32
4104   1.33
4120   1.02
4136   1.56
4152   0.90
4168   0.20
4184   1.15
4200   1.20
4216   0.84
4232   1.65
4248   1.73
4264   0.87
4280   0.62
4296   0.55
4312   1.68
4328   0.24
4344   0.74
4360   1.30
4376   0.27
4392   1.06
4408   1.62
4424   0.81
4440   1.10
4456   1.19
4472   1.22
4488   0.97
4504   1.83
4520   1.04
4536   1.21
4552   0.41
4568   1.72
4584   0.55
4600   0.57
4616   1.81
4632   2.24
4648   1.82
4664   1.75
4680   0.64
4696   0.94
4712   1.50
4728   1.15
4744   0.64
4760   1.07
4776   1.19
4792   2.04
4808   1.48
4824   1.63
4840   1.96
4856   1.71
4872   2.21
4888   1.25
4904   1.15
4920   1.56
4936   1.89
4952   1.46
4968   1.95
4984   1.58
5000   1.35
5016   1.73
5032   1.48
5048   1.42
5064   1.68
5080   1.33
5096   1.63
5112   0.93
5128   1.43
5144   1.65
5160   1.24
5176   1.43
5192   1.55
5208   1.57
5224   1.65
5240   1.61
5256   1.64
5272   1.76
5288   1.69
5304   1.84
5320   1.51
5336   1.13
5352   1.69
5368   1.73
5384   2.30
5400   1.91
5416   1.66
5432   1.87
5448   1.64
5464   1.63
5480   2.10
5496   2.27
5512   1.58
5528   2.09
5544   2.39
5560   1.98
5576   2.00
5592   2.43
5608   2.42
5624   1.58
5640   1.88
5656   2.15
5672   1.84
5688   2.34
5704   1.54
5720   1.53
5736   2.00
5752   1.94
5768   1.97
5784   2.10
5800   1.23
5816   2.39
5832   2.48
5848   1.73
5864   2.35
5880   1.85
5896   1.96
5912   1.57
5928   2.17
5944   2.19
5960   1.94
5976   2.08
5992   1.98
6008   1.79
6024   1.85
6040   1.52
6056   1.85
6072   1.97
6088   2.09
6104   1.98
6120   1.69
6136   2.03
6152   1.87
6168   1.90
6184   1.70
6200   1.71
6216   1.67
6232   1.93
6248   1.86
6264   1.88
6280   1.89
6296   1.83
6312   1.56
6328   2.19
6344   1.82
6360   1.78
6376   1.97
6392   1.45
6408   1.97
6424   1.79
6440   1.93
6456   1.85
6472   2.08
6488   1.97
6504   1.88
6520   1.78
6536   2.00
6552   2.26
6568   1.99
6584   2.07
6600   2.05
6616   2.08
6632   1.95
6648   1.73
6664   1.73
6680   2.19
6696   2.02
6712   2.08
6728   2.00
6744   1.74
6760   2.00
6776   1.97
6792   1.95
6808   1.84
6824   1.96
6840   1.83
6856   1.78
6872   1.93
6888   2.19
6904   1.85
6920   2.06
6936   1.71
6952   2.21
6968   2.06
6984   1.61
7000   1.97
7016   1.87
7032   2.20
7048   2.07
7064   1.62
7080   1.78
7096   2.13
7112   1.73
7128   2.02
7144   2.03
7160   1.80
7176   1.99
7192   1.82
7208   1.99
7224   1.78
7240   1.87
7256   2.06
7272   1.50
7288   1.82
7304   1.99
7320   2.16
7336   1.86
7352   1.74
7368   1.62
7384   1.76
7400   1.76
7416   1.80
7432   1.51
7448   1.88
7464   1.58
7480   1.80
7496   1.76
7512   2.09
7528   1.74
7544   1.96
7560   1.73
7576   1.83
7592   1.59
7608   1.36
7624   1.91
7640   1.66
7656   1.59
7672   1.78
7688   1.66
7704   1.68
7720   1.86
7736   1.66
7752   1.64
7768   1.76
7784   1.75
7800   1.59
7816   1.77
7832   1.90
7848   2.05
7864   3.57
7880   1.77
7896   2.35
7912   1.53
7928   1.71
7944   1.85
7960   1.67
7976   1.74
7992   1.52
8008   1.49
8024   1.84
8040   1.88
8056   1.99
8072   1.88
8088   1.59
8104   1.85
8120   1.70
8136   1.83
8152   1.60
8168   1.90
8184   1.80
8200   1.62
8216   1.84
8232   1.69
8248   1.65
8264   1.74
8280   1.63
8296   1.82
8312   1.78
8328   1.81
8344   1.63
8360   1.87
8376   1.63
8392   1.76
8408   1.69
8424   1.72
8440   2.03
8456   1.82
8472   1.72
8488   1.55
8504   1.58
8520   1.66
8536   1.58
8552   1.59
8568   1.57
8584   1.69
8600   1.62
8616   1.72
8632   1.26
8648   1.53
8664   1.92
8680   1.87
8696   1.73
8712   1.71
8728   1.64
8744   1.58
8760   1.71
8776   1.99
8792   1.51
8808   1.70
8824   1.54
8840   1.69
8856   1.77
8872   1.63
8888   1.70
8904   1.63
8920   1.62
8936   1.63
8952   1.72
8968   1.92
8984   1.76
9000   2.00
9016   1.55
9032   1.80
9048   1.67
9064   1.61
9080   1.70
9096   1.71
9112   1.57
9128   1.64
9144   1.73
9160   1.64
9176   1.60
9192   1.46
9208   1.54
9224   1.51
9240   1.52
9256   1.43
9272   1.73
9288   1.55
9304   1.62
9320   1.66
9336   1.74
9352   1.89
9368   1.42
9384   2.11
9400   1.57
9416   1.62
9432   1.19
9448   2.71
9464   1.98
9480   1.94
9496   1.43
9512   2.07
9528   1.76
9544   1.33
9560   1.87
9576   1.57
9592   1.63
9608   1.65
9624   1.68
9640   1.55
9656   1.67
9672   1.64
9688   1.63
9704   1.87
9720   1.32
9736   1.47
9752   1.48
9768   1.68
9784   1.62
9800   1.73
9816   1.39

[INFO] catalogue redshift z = 0.20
